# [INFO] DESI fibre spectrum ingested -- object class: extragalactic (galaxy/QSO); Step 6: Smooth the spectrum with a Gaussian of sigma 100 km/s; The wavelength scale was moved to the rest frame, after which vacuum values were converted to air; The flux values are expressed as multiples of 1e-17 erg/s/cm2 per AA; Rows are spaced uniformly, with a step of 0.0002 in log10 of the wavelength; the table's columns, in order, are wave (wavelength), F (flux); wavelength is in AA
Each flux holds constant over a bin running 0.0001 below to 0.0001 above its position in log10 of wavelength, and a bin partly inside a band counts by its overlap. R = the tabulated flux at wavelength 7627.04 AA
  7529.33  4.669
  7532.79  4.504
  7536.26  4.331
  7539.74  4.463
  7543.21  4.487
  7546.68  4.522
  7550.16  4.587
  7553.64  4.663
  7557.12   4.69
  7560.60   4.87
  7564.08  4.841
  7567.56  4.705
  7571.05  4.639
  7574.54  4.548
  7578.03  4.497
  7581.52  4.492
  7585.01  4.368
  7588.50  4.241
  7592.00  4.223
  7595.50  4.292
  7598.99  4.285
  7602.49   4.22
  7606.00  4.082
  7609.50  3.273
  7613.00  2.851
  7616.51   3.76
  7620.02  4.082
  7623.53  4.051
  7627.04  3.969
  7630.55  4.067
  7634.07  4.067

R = 3.969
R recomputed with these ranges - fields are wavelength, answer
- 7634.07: 4.067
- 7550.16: 4.587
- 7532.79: 4.504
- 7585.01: 4.368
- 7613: 2.851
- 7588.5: 4.241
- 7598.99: 4.285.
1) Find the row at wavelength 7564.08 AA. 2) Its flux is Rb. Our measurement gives 4.841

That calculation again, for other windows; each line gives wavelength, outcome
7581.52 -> 4.492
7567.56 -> 4.705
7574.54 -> 4.548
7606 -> 4.082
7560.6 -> 4.87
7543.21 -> 4.487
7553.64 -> 4.663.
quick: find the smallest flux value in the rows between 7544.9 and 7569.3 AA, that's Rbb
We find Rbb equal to 4.522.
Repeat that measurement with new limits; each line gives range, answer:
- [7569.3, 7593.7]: 4.223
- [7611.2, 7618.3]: 2.851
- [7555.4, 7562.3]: 4.69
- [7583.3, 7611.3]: 3.273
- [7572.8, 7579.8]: 4.497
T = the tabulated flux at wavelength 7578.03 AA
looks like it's 4.497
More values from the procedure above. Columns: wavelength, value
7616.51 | 3.76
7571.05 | 4.639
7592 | 4.223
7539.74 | 4.463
